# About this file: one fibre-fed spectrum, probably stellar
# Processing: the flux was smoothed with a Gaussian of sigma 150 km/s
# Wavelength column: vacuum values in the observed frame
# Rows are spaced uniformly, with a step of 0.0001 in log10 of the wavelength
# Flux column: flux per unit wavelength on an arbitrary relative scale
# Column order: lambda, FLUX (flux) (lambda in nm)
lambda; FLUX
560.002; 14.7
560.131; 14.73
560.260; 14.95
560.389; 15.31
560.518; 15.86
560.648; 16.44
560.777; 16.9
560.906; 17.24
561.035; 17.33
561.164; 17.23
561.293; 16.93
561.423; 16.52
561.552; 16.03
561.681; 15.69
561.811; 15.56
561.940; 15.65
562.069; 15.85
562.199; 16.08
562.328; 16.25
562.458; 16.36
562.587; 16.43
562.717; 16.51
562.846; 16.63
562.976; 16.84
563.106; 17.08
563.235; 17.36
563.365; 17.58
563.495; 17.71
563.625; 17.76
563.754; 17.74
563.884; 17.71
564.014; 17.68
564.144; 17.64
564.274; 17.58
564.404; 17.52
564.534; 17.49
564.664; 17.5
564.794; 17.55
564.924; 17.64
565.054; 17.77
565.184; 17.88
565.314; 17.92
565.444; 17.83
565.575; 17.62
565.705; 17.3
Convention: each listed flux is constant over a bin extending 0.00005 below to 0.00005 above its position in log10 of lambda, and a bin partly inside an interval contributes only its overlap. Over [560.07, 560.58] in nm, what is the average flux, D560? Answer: 15.2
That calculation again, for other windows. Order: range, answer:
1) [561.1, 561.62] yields 16.7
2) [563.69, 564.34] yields 17.7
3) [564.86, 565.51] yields 17.8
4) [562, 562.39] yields 16.1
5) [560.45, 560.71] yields 16.1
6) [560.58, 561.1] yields 17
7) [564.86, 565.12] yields 17.7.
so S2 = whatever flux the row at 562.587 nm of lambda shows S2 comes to 16.43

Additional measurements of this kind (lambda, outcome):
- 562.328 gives 16.25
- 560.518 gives 15.86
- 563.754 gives 17.74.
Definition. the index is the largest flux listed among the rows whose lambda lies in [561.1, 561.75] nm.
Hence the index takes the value 17.23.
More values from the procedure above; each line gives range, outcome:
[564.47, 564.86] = 17.55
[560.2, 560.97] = 17.24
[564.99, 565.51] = 17.92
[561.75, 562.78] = 16.51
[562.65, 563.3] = 17.36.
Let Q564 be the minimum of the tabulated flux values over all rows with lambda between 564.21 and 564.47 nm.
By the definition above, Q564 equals 17.52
